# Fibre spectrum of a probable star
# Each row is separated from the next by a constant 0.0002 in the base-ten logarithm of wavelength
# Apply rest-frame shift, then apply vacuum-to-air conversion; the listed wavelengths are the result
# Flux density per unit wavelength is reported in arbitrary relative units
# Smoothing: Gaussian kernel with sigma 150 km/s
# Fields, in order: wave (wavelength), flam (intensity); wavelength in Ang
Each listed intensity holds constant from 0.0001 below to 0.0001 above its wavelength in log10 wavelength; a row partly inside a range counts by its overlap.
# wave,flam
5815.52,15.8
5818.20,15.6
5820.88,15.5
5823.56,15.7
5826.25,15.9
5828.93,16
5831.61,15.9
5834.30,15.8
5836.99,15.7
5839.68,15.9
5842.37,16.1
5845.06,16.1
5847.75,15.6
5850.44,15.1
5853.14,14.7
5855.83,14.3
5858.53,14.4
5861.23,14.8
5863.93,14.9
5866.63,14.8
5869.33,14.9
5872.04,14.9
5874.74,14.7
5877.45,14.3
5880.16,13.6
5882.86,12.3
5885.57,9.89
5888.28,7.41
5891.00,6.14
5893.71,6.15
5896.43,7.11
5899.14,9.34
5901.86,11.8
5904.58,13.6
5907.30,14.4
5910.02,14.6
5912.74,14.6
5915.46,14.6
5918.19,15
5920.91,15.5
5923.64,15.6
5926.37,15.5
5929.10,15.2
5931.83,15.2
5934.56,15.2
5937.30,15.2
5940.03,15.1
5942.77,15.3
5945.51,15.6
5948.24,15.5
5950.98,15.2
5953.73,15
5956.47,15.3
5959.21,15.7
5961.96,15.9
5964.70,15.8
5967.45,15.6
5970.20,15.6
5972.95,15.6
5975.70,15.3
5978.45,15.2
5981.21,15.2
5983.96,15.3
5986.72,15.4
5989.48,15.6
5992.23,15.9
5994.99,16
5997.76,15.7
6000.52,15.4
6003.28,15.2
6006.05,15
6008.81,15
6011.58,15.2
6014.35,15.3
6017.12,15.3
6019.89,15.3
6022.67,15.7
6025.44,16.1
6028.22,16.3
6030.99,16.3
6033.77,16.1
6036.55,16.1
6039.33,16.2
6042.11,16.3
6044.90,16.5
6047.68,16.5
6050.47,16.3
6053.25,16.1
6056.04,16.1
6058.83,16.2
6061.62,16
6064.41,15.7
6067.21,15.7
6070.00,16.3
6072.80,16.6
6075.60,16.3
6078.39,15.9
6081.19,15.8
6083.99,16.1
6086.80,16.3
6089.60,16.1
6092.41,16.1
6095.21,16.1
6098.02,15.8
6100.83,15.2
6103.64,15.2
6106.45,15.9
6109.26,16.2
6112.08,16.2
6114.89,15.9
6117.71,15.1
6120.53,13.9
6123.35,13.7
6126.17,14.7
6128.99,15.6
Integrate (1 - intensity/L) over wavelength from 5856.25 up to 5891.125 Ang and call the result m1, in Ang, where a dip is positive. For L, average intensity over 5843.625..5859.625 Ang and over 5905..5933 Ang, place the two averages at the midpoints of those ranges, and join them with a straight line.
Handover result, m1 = 4.43 Ang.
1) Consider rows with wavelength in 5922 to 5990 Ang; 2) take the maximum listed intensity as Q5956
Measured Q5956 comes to 15.9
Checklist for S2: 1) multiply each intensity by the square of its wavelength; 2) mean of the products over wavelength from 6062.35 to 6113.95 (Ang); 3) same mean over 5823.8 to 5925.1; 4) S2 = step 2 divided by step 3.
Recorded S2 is 1.3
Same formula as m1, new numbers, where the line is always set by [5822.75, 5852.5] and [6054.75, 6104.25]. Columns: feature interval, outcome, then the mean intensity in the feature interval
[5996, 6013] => 0.70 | 15.3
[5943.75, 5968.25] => 0.57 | 15.5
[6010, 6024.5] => 0.50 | 15.4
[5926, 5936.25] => 0.39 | 15.2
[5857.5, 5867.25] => 0.66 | 14.7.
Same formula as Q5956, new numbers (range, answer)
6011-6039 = 16.3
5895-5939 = 15.6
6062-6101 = 16.6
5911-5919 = 15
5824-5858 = 16.1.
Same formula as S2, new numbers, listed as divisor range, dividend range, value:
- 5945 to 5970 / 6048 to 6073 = 1.07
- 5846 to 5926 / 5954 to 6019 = 1.22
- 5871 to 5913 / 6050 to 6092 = 1.49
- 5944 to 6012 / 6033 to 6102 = 1.07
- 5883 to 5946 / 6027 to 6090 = 1.31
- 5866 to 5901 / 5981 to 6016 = 1.44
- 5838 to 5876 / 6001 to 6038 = 1.09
